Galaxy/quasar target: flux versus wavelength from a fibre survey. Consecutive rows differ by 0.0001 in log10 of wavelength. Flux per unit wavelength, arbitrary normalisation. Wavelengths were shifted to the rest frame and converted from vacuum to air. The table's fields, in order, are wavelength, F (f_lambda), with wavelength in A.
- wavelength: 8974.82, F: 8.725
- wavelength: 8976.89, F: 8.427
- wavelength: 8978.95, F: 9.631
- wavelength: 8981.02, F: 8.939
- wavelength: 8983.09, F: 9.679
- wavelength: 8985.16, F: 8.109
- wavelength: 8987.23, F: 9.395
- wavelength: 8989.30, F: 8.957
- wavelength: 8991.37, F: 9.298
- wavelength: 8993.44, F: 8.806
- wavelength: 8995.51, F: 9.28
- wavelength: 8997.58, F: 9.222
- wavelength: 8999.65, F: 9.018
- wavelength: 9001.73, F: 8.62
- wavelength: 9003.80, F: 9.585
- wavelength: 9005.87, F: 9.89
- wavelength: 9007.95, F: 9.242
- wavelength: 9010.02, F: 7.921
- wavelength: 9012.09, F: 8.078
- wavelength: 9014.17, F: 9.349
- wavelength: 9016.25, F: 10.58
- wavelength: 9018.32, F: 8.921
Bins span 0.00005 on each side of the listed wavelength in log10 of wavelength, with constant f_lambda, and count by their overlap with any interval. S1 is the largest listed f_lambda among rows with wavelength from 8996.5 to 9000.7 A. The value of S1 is 9.222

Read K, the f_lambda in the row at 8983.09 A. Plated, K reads 9.679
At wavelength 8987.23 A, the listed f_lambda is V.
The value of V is 9.395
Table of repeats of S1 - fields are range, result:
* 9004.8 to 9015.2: 9.89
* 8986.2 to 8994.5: 9.395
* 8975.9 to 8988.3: 9.679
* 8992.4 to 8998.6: 9.28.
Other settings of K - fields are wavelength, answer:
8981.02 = 8.939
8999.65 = 9.018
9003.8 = 9.585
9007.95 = 9.242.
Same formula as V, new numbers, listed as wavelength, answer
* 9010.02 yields 7.921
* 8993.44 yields 8.806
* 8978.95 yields 9.631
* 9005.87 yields 9.89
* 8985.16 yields 8.109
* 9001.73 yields 8.62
